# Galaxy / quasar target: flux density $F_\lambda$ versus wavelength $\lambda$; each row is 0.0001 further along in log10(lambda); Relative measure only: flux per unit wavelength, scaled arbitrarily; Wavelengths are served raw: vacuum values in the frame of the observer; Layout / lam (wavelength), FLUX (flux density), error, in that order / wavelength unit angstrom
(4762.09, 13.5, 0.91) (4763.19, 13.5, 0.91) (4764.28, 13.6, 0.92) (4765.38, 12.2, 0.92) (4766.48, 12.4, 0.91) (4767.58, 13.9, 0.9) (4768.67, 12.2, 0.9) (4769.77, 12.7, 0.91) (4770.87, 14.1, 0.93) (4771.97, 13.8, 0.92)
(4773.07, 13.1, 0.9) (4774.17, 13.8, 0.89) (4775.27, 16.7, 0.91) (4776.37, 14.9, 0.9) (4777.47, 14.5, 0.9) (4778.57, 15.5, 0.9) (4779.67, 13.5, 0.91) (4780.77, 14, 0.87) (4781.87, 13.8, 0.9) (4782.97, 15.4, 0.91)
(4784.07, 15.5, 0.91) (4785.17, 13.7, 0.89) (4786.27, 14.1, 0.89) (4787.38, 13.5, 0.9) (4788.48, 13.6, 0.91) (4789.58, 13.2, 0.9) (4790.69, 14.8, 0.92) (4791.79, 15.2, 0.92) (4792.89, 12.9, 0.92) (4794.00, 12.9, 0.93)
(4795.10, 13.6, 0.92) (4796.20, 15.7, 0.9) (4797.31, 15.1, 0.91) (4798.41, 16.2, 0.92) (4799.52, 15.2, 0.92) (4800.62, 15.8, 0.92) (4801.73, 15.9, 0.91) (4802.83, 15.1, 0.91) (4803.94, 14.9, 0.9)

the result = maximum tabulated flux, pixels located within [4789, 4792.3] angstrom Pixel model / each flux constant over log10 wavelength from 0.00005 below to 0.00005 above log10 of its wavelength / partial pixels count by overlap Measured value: 15.2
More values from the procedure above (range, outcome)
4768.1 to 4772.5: 14.1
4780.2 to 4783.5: 15.4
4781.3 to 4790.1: 15.5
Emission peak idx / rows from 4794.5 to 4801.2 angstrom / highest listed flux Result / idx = 16.2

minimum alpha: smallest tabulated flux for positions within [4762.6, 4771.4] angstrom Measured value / 12.2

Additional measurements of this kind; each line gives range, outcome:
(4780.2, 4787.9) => 13.5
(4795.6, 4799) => 15.1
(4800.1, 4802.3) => 15.8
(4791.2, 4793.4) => 12.9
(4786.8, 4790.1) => 13.2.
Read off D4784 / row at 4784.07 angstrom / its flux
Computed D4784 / 15.5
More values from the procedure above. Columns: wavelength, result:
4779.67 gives 13.5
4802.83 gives 15.1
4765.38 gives 12.2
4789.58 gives 13.2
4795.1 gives 13.6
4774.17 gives 13.8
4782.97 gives 15.4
